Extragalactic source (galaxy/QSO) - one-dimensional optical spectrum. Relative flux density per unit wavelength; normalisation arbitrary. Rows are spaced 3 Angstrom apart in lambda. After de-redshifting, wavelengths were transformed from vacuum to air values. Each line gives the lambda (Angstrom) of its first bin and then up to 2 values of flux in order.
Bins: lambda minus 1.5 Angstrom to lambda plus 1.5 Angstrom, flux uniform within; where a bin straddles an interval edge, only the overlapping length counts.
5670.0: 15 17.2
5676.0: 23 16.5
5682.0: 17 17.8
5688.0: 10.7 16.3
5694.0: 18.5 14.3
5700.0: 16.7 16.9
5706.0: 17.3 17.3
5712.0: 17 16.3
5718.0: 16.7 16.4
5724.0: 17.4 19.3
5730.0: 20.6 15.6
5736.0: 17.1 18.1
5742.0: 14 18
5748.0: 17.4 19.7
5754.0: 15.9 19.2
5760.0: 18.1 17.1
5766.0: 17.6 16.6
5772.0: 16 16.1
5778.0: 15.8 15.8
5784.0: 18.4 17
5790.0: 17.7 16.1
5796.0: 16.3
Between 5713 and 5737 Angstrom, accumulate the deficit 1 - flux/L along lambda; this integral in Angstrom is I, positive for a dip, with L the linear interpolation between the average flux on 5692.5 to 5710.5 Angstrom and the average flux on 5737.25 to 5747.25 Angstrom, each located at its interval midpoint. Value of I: -0.90 Angstrom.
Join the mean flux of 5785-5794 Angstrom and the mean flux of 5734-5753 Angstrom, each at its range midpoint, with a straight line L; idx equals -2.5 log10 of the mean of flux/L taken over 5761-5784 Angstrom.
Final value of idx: 0.04 mag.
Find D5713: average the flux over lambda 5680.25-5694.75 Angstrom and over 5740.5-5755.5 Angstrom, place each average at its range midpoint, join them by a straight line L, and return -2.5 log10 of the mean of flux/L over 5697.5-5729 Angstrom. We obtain -0.05 mag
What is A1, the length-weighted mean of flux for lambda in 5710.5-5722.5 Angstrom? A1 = 16.6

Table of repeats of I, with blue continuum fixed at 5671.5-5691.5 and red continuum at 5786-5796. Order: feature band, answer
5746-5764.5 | -1.13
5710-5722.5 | 0.22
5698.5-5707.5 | -0.02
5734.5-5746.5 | 0.07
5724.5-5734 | -0.92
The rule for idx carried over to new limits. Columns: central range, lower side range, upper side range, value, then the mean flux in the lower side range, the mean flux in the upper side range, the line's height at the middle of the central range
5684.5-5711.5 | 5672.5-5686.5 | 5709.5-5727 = 0.10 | 18.4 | 17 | 17.7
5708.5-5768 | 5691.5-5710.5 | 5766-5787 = -0.05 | 16.8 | 16.6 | 16.7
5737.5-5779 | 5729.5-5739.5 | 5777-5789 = 0.00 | 17.6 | 16.8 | 17.2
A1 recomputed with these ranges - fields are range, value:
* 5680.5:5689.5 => 15.2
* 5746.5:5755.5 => 17.7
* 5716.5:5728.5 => 17.4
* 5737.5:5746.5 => 16.7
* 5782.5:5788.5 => 17.7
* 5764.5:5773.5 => 16.7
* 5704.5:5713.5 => 17.2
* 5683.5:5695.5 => 15.8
